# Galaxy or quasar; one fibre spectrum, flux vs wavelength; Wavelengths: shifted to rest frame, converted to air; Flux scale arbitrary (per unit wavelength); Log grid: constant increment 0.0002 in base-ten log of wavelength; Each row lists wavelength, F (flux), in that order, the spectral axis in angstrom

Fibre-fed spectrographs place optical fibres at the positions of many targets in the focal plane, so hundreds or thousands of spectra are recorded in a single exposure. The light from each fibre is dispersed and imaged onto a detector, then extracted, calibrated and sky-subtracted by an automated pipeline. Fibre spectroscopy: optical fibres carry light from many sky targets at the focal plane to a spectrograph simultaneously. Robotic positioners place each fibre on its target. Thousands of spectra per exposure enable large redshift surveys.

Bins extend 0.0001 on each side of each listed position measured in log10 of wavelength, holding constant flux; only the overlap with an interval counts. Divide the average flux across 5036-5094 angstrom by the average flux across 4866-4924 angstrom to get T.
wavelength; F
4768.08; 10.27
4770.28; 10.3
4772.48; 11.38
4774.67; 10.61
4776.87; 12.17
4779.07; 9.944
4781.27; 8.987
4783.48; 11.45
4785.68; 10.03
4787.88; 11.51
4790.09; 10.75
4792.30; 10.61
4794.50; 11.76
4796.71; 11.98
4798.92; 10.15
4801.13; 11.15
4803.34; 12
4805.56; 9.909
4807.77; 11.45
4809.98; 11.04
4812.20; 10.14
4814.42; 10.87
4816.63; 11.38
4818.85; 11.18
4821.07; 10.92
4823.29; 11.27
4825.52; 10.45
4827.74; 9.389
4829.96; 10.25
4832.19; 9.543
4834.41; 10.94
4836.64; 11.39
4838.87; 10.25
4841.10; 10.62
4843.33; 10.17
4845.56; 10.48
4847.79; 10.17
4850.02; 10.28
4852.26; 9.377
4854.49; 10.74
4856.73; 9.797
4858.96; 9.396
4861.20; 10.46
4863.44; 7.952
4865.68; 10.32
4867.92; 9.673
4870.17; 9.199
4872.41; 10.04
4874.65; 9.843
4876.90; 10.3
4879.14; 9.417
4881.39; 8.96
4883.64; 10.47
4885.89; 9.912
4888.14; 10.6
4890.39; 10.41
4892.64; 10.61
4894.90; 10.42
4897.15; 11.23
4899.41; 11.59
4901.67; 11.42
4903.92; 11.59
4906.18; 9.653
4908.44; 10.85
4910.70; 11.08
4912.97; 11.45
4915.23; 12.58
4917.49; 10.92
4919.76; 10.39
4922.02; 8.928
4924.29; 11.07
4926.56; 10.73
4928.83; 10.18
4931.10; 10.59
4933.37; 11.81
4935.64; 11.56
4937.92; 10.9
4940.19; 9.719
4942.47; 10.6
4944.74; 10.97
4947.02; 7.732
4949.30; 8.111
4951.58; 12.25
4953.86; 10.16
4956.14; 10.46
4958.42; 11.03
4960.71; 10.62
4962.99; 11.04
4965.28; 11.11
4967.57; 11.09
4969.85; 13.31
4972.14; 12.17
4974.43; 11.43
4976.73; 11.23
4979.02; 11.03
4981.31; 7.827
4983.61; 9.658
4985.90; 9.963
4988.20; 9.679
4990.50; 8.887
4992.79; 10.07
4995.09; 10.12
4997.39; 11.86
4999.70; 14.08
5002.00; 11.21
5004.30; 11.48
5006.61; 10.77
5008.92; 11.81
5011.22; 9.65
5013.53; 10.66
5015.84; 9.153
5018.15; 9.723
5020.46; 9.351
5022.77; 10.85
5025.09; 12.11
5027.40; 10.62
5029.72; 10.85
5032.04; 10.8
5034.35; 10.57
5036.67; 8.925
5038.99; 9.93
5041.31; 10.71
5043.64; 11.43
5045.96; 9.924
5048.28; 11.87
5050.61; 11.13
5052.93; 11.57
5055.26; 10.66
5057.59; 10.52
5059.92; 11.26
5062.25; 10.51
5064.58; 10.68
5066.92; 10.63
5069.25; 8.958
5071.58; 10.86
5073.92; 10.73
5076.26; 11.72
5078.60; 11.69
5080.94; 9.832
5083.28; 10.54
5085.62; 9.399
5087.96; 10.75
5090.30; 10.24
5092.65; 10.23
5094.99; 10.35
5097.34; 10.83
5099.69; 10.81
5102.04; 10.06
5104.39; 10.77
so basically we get 1.01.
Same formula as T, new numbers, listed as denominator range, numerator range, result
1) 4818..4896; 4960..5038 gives 1.05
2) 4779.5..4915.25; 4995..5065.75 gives 1.03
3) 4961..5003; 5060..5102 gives 0.97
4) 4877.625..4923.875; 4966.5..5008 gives 1.02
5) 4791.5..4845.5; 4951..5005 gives 1.01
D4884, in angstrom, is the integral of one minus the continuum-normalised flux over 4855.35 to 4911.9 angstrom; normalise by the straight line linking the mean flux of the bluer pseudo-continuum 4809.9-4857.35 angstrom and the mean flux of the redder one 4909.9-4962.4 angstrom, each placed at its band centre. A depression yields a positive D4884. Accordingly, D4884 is 1.75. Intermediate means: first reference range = 10.5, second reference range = 10.6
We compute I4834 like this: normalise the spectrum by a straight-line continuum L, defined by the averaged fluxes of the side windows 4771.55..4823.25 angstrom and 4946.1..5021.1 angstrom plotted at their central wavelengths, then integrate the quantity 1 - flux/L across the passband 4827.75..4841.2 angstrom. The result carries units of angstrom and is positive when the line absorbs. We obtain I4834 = 0.6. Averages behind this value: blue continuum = 10.9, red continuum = 10.6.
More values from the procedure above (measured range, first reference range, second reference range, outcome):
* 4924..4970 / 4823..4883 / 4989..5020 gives -1.0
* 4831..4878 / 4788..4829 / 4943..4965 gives 3.0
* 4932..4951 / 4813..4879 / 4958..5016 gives 0.7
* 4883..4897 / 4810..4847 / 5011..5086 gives 0.2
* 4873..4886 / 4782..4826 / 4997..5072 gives 1.3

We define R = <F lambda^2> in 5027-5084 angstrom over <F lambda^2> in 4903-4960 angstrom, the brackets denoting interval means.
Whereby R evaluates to 1.1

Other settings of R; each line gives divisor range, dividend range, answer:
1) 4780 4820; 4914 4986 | 1.04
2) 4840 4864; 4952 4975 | 1.18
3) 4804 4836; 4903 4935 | 1.06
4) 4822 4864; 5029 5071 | 1.13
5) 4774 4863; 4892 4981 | 1.07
